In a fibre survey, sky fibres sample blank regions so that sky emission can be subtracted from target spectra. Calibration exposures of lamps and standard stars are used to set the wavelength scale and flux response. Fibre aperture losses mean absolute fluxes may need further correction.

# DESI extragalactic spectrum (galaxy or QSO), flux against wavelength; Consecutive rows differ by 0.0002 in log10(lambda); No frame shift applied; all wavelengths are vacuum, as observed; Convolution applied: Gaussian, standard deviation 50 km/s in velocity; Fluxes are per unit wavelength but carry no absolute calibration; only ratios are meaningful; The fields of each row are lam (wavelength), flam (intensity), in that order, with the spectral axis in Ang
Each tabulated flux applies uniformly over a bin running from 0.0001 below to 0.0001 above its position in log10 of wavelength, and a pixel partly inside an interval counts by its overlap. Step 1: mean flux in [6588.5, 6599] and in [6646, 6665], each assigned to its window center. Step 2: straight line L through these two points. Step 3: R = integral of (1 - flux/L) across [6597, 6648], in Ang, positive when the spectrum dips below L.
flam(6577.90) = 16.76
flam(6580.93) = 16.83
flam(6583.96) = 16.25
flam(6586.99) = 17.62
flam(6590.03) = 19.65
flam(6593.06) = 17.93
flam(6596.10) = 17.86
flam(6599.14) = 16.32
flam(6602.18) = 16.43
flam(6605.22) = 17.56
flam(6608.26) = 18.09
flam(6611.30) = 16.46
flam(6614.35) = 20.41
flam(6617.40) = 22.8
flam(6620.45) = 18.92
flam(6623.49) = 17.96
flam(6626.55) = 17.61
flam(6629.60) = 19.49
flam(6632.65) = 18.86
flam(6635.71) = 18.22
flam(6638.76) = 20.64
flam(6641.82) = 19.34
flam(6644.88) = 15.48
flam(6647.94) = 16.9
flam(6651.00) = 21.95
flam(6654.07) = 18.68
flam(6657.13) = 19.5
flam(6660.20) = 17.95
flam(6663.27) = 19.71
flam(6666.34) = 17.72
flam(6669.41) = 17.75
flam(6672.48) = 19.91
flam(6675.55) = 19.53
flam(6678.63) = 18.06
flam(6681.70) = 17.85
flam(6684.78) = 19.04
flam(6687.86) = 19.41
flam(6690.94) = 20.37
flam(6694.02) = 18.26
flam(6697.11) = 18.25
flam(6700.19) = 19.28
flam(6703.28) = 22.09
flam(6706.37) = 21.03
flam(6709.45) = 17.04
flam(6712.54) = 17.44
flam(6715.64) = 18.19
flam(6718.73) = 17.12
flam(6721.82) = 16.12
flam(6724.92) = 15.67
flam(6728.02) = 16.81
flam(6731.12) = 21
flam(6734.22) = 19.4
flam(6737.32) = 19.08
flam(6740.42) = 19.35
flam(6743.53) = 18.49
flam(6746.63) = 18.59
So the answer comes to 0.6 Ang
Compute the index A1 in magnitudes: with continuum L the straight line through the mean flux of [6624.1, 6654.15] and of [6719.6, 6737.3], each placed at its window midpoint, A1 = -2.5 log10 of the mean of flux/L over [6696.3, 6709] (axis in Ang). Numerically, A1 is -0.11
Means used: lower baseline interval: 18.7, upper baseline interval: 17.9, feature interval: 20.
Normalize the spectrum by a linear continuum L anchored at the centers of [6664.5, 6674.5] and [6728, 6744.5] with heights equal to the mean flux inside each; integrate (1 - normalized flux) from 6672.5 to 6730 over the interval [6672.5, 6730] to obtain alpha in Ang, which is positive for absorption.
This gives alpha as 1.2 Ang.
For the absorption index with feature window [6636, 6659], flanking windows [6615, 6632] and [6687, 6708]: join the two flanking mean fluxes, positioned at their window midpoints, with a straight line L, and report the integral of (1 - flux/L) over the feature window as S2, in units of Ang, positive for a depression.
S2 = 0.8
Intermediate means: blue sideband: 19.4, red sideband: 19.8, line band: 18.9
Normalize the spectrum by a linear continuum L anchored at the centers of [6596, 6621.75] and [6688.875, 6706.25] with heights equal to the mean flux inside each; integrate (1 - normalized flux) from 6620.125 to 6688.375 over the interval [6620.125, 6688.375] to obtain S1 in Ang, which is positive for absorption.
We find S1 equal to 1.3 Ang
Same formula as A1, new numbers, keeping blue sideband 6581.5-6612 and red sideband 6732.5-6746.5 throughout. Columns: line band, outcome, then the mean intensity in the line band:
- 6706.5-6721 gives 0.06 mag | 17.7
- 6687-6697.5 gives -0.04 mag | 19.1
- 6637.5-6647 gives -0.02 mag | 18.3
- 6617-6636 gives -0.07 mag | 19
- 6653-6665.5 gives -0.04 mag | 18.9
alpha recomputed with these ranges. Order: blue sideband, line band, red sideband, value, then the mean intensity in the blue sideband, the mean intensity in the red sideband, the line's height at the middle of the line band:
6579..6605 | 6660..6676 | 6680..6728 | -0.6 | 17.4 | 18.4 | 18.1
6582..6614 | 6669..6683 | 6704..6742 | -0.6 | 17.5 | 18.3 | 18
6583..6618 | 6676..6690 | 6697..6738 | -0.3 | 18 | 18.5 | 18.3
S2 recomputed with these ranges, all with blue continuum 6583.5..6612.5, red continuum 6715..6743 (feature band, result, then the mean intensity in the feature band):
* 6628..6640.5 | -1.2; 19.3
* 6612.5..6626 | -1.7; 19.7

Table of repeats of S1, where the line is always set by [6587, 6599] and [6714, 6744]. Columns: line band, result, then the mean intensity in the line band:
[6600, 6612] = 0.65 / 17.1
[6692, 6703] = -0.59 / 19.1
